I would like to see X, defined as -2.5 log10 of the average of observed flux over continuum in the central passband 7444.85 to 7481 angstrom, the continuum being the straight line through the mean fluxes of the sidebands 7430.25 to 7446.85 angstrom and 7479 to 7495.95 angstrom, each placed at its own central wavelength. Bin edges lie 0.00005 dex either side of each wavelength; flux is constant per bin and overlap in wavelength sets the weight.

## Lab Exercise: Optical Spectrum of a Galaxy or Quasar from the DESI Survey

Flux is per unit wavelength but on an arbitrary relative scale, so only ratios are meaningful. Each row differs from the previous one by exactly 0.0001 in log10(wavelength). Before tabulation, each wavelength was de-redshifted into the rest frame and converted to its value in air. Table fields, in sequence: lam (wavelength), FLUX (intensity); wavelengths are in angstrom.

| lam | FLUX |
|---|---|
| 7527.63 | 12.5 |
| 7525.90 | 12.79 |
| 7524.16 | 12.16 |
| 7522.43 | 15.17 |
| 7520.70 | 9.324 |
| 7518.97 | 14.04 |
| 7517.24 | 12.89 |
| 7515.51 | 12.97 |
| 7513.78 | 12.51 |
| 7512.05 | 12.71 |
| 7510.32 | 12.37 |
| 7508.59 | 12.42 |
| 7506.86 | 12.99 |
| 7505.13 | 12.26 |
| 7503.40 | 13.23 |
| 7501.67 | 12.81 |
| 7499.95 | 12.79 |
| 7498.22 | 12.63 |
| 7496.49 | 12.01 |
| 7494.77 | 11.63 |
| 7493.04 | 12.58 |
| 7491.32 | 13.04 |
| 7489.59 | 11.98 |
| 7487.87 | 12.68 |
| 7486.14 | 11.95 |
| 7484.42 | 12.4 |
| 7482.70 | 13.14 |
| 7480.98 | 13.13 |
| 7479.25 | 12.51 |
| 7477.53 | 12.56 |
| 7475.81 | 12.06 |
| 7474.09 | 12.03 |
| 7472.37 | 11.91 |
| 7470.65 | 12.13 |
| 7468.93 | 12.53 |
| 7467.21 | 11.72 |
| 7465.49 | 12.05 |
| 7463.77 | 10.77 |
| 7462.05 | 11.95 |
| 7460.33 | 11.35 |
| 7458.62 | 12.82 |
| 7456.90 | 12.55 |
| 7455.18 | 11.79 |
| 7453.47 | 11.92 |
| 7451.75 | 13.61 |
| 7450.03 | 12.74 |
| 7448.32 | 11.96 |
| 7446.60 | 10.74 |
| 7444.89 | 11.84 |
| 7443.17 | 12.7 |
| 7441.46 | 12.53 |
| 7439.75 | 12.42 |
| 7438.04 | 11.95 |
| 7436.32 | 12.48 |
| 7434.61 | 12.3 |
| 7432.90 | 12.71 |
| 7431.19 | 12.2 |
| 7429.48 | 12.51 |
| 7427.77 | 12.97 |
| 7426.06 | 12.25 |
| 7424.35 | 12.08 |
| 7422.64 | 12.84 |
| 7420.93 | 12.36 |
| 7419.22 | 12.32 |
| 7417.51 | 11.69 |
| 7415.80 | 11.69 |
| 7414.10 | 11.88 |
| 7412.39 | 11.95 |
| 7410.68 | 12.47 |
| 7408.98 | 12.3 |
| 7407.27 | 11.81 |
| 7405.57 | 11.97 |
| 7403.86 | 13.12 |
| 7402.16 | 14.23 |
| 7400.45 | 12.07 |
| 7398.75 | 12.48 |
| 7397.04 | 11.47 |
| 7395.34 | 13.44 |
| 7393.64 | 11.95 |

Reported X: 0.02 mag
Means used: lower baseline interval 12.2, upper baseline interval 12.5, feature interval 12.1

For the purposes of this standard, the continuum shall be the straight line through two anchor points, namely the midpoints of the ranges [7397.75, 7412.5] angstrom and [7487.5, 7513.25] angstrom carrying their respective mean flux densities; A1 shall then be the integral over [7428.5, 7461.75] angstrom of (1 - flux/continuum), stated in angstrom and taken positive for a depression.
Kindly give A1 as 0.7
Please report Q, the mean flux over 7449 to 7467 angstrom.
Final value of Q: 12.1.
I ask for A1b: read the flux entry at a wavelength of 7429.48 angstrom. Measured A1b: 12.51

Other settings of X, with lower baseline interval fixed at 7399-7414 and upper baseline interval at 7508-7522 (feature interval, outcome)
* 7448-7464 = 0.02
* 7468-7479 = 0.02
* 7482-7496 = 0.01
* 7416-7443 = 0.01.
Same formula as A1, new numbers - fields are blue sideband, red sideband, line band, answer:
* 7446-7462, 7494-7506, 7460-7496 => 0.39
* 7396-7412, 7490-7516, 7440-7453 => 0.21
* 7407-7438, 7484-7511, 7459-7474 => 0.66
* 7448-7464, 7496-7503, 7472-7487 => 0.01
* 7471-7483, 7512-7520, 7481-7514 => 0.45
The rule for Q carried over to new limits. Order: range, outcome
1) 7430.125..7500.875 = 12.3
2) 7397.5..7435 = 12.4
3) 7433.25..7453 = 12.3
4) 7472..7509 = 12.5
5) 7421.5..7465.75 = 12.2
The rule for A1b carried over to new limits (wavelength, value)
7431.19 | 12.2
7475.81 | 12.06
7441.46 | 12.53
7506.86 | 12.99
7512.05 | 12.71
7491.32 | 13.04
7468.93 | 12.53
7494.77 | 11.63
